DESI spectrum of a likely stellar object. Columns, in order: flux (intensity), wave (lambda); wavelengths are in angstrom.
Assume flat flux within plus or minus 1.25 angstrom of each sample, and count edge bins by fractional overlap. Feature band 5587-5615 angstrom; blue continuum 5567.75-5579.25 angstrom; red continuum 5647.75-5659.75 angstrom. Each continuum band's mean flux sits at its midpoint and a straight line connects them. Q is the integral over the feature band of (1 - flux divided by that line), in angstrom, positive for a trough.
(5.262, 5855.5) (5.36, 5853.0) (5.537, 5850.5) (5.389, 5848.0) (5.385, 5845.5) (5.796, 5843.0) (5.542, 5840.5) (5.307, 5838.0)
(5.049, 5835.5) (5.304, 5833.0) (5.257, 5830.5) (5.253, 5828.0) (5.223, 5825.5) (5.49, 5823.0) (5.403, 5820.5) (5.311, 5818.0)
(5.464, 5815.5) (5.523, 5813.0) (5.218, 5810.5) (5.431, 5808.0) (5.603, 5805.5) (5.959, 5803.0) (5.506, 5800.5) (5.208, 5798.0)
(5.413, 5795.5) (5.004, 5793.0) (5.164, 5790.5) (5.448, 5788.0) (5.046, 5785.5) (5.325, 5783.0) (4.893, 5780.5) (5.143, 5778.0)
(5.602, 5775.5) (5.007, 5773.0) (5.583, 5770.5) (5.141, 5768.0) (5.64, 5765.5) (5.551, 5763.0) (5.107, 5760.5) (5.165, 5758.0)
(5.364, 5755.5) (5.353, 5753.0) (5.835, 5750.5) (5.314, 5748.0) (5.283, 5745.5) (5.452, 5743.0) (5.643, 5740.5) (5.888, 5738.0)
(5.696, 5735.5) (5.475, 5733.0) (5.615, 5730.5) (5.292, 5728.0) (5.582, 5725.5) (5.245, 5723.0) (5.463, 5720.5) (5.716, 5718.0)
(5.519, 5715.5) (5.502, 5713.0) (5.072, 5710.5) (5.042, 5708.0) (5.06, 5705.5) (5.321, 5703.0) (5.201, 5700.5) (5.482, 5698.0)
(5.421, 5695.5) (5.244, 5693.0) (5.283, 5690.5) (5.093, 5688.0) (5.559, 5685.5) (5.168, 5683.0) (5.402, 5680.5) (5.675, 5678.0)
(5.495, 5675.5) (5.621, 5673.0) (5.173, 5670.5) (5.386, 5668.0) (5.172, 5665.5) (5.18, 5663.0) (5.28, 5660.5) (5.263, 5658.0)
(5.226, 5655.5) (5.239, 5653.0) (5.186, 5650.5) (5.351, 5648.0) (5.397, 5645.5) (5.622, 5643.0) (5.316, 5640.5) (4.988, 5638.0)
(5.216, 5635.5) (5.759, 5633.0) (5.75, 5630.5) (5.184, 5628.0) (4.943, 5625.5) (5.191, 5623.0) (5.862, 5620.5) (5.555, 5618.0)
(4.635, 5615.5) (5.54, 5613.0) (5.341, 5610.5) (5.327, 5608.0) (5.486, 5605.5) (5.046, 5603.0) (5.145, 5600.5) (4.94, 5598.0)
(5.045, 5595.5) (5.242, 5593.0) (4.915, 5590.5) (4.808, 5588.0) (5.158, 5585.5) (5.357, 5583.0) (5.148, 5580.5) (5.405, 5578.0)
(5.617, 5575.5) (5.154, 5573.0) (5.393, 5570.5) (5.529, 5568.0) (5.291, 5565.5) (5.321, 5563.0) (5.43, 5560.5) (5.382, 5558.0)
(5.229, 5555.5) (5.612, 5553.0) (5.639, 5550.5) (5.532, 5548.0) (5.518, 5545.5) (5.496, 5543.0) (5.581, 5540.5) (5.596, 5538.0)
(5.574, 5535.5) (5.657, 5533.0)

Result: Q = 1.0 angstrom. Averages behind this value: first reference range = 5.41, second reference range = 5.25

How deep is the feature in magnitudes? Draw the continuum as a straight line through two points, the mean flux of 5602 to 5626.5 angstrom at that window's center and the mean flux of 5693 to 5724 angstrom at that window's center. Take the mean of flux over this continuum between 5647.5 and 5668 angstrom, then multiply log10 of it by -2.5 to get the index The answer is 0.02 mag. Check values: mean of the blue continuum 5.3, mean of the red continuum 5.33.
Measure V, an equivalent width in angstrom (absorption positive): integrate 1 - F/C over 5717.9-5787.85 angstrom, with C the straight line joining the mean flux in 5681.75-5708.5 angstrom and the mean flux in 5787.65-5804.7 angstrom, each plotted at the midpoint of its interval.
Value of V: -0.9 angstrom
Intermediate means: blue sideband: 5.27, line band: 5.4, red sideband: 5.39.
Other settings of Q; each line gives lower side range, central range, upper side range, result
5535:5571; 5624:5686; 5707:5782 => 1.14 angstrom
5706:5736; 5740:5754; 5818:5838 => -0.23 angstrom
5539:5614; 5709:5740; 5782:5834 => -0.92 angstrom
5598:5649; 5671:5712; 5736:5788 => 0.22 angstrom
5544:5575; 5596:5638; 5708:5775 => 1.05 angstrom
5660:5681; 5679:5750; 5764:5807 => -0.50 angstrom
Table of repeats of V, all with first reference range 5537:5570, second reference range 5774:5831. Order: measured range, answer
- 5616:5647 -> 0.3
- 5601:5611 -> 0.3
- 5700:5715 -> 0.5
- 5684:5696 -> 0.2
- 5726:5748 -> -0.6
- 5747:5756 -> -0.2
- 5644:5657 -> 0.3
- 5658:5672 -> 0.4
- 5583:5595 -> 0.9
